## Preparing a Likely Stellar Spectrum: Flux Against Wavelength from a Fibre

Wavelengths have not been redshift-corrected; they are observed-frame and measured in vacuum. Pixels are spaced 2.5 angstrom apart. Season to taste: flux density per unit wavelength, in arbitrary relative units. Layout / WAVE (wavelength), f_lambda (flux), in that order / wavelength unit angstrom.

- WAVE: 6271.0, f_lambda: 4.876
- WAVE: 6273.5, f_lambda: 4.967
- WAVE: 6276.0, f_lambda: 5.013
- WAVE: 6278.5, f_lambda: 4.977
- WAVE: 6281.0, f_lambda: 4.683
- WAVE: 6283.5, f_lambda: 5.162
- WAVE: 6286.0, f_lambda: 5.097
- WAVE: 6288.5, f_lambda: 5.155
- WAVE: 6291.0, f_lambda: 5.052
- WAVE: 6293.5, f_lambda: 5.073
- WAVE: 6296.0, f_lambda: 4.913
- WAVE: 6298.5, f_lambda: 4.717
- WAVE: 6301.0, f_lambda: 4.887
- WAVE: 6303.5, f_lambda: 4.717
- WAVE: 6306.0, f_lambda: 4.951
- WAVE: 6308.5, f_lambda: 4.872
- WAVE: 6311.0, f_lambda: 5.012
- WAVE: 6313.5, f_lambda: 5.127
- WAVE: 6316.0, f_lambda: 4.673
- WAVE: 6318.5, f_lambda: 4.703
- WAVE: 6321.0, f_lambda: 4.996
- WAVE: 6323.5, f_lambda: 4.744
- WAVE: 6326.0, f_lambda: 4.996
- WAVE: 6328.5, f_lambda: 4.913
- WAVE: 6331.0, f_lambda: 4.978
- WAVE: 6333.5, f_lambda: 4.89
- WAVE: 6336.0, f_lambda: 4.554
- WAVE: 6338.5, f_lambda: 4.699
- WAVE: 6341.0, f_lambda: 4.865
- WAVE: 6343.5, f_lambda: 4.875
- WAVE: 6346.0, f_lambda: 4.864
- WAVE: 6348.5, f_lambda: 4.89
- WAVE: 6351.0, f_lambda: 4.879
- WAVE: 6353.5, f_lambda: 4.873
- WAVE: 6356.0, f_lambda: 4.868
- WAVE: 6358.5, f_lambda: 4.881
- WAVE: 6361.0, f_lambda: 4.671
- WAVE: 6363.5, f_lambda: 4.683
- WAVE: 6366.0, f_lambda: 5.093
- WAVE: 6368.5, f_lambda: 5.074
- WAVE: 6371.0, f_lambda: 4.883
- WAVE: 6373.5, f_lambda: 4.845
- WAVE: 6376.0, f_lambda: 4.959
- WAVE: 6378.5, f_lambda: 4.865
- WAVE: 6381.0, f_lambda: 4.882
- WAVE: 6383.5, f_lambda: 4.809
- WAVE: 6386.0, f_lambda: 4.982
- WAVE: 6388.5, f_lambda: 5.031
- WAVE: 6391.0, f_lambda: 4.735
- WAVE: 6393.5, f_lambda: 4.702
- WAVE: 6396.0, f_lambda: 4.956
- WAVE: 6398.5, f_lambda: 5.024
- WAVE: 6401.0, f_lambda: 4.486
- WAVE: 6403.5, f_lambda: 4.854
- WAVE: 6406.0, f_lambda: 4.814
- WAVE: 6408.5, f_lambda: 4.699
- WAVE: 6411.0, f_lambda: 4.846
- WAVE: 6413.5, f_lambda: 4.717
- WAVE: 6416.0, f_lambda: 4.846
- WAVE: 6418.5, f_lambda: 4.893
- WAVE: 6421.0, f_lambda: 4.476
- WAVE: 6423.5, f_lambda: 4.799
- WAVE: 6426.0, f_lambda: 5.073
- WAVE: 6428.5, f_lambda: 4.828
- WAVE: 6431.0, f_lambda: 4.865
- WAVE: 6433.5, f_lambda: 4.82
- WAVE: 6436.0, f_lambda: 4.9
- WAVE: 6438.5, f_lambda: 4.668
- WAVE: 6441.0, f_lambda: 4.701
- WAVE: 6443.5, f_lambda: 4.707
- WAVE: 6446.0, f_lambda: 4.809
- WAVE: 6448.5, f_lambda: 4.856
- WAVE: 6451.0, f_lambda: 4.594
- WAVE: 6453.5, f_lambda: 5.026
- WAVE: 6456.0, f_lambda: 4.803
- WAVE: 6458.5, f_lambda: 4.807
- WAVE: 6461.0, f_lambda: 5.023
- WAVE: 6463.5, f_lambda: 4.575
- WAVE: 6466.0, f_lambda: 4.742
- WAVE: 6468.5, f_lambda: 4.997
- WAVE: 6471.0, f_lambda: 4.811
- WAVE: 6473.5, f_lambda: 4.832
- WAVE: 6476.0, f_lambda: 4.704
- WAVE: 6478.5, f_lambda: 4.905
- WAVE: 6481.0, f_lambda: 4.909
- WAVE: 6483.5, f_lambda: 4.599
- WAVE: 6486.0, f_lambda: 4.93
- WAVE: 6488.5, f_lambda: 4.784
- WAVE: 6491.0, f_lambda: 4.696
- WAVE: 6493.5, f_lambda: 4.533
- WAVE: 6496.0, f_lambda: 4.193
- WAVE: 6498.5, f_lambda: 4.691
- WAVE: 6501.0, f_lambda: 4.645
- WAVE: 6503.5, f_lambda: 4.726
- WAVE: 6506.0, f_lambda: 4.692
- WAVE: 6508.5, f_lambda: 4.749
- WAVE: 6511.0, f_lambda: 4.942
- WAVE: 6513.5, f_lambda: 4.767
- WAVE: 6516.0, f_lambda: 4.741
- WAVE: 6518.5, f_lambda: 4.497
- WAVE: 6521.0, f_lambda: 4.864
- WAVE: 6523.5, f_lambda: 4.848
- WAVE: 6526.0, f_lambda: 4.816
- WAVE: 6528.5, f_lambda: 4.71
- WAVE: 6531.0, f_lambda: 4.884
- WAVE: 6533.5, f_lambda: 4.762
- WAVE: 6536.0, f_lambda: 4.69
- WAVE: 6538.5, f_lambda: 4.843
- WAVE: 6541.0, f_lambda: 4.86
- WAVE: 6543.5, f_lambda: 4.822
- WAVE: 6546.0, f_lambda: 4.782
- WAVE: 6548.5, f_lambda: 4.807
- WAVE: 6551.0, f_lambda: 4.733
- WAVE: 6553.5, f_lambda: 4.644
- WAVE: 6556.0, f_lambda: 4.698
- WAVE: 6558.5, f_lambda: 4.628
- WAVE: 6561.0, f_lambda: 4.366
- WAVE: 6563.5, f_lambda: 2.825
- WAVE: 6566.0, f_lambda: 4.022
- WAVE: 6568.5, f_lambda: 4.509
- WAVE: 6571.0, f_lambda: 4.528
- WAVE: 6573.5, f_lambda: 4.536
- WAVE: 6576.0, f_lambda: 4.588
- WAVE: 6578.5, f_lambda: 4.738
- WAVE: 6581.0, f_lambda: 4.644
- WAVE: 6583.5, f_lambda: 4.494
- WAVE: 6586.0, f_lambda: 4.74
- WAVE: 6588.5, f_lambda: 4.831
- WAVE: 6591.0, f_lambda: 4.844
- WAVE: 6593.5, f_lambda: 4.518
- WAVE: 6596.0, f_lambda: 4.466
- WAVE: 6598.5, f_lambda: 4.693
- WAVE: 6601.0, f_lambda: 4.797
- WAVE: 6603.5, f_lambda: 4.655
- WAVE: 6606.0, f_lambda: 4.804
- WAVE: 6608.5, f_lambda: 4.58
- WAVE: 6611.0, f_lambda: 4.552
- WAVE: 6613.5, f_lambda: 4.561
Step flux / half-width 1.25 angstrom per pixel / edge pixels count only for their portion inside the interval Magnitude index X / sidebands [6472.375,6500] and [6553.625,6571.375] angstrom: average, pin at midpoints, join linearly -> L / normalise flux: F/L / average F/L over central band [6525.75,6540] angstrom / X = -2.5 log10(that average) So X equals -0.09 mag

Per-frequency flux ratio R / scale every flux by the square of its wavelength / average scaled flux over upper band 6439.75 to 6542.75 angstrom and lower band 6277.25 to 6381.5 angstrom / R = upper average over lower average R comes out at 1.0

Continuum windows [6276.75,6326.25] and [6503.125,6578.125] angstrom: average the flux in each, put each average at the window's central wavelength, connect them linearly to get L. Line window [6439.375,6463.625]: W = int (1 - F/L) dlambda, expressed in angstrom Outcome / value -0.3 angstrom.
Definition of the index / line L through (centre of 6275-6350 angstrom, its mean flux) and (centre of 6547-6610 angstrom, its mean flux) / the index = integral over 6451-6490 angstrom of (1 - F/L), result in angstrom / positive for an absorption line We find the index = -1.08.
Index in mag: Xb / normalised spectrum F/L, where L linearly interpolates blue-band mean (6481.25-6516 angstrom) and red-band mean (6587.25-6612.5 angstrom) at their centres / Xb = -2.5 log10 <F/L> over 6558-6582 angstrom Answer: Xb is 0.09 mag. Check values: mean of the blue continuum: 4.7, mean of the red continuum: 4.67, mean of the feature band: 4.33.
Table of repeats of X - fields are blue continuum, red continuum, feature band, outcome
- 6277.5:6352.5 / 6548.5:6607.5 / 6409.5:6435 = -0.01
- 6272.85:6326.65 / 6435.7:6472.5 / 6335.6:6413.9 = 0.01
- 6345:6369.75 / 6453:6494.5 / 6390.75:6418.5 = 0.01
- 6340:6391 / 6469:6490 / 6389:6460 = 0.01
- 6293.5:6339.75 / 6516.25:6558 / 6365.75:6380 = -0.02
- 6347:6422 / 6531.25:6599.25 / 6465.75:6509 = -0.01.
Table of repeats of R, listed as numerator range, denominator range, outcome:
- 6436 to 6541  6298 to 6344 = 1.03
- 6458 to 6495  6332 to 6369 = 1.03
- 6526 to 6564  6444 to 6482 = 0.99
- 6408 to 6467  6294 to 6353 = 1.02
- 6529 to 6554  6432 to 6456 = 1.03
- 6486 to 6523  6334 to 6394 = 1.01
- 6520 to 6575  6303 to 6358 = 1.01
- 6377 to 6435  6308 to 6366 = 1.02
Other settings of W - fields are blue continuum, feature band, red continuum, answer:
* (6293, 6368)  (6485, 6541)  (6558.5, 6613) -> -1.4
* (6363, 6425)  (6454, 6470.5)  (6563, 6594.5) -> -0.4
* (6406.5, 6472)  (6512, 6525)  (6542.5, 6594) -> -0.3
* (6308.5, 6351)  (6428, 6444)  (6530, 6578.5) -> -0.2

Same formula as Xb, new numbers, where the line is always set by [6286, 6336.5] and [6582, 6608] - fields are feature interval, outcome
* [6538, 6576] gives 0.049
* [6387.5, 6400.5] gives -0.005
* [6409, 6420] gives 0.003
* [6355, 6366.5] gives 0.010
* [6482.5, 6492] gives 0.002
